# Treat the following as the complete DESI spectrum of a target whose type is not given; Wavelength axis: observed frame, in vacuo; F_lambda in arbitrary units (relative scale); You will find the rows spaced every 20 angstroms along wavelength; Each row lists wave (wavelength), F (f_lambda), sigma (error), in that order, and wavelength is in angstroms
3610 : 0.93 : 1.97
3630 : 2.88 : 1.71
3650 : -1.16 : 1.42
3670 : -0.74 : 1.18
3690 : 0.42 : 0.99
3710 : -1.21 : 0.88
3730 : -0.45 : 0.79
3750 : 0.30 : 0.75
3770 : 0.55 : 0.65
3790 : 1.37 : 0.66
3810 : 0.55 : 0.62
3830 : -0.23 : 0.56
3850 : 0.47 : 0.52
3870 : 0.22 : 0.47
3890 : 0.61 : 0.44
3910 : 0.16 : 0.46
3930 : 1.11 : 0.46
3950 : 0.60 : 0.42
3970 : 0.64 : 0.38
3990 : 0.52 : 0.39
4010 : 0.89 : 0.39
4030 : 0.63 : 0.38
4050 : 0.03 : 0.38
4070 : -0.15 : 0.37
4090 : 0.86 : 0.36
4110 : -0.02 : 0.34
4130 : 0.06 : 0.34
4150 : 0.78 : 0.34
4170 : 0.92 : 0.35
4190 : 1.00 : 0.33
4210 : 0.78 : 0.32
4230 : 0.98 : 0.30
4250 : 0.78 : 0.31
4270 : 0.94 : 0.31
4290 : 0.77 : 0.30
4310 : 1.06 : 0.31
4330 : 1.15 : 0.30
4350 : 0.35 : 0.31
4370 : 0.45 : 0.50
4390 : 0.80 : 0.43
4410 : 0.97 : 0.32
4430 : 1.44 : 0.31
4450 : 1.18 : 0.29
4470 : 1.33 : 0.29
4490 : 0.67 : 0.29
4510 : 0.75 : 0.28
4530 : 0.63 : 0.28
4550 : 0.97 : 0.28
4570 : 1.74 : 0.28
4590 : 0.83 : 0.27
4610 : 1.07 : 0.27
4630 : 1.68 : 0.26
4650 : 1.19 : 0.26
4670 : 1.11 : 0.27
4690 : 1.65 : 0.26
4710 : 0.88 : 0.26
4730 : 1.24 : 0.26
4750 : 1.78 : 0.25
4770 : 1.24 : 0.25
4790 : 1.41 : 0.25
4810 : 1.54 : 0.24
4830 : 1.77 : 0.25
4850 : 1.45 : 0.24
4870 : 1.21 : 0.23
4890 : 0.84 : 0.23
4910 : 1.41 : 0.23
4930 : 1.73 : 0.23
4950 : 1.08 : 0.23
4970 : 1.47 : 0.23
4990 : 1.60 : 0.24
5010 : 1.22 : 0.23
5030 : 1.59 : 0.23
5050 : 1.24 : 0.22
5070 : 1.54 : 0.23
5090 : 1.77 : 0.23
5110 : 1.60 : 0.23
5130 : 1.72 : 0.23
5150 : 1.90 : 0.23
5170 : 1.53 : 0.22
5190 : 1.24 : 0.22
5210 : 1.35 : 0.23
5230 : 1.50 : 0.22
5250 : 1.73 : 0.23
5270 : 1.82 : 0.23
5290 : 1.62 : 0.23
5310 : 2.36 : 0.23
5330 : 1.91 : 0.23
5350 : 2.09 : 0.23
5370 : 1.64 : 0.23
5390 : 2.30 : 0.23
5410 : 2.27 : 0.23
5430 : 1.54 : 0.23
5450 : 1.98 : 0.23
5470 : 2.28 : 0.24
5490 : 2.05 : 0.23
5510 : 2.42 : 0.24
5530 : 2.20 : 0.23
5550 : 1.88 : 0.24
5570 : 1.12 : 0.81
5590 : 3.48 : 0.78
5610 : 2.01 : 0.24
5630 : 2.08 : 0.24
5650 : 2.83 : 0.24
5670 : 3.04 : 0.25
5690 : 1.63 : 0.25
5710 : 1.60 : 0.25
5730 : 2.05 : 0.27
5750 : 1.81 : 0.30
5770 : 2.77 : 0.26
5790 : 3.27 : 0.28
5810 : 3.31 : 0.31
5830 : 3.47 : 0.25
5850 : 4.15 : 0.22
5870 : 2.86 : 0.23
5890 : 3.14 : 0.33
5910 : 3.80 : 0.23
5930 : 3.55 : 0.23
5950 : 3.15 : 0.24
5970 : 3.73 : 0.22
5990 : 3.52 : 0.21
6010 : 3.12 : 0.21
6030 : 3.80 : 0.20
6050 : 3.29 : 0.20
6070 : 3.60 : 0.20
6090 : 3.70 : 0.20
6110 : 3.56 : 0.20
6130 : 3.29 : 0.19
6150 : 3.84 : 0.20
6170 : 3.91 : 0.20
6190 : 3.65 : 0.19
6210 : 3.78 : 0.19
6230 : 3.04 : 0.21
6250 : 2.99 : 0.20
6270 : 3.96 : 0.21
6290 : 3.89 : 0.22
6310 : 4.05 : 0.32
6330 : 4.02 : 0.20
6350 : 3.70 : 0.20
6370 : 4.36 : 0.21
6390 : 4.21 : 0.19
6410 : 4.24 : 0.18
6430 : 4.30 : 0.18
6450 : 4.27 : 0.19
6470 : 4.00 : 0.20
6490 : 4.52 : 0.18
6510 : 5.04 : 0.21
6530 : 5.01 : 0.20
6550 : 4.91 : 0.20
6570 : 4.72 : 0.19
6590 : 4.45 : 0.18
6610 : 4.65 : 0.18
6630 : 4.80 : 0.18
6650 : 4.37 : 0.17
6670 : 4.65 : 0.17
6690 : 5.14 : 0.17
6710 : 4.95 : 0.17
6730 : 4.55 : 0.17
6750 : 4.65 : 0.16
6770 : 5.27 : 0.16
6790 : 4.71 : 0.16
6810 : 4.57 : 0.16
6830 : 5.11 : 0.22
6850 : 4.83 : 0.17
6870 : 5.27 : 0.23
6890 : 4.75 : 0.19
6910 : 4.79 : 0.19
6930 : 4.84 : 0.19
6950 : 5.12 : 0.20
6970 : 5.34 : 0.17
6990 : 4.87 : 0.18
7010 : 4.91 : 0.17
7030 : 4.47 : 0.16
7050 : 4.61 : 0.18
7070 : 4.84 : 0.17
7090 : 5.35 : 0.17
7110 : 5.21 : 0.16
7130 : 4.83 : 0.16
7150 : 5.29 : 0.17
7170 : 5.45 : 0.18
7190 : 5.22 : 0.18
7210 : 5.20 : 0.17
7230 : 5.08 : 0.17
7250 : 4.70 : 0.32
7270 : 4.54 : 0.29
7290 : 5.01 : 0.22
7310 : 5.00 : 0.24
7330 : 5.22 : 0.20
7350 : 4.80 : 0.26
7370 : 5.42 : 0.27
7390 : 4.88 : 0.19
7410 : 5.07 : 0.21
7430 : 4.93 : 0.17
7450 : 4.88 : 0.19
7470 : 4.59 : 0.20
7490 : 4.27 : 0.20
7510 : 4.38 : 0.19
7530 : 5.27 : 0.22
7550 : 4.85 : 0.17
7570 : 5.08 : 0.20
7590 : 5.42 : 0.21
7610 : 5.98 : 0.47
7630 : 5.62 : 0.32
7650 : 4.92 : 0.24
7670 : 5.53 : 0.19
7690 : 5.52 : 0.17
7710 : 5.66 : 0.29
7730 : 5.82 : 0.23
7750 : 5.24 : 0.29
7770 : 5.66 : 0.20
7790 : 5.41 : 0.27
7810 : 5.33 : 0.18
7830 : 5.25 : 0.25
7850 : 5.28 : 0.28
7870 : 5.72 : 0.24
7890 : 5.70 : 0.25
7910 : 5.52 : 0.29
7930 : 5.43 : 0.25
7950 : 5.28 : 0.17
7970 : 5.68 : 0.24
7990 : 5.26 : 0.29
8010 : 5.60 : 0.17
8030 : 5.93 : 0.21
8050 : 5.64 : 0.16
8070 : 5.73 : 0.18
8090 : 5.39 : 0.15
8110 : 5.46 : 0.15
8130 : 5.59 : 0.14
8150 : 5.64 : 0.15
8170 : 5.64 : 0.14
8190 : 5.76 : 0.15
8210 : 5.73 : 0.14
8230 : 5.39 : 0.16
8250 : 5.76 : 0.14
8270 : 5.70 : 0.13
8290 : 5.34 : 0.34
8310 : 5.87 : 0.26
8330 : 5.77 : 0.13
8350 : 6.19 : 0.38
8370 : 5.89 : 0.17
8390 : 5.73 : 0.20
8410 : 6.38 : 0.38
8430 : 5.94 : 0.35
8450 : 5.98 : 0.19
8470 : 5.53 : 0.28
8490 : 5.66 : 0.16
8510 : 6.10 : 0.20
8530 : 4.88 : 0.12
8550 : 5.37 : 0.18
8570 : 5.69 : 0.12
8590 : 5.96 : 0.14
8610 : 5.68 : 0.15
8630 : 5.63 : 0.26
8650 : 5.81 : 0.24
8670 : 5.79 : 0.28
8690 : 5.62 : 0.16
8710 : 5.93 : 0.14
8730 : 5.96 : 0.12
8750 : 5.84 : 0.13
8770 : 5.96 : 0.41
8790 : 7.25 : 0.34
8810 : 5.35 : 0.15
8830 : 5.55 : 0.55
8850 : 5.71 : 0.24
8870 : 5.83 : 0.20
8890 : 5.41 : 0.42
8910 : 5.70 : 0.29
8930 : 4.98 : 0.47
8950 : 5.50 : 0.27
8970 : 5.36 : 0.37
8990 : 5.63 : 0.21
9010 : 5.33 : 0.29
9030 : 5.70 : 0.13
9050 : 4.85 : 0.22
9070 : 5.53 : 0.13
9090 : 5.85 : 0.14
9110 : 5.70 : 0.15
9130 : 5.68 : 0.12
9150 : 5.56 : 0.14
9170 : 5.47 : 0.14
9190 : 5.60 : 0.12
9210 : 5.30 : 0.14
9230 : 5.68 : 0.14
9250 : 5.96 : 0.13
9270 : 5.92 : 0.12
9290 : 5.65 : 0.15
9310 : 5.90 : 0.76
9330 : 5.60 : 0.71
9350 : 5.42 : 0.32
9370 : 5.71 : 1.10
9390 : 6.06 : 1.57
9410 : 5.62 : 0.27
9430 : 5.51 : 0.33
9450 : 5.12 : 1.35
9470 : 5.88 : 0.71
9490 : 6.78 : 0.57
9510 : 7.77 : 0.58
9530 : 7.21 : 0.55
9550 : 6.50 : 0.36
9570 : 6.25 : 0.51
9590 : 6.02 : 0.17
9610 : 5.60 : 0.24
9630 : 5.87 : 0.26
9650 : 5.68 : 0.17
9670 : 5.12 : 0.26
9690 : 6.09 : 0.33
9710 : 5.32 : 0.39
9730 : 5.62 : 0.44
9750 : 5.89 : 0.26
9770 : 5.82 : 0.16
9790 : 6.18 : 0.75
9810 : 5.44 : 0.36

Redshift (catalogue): 0.45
